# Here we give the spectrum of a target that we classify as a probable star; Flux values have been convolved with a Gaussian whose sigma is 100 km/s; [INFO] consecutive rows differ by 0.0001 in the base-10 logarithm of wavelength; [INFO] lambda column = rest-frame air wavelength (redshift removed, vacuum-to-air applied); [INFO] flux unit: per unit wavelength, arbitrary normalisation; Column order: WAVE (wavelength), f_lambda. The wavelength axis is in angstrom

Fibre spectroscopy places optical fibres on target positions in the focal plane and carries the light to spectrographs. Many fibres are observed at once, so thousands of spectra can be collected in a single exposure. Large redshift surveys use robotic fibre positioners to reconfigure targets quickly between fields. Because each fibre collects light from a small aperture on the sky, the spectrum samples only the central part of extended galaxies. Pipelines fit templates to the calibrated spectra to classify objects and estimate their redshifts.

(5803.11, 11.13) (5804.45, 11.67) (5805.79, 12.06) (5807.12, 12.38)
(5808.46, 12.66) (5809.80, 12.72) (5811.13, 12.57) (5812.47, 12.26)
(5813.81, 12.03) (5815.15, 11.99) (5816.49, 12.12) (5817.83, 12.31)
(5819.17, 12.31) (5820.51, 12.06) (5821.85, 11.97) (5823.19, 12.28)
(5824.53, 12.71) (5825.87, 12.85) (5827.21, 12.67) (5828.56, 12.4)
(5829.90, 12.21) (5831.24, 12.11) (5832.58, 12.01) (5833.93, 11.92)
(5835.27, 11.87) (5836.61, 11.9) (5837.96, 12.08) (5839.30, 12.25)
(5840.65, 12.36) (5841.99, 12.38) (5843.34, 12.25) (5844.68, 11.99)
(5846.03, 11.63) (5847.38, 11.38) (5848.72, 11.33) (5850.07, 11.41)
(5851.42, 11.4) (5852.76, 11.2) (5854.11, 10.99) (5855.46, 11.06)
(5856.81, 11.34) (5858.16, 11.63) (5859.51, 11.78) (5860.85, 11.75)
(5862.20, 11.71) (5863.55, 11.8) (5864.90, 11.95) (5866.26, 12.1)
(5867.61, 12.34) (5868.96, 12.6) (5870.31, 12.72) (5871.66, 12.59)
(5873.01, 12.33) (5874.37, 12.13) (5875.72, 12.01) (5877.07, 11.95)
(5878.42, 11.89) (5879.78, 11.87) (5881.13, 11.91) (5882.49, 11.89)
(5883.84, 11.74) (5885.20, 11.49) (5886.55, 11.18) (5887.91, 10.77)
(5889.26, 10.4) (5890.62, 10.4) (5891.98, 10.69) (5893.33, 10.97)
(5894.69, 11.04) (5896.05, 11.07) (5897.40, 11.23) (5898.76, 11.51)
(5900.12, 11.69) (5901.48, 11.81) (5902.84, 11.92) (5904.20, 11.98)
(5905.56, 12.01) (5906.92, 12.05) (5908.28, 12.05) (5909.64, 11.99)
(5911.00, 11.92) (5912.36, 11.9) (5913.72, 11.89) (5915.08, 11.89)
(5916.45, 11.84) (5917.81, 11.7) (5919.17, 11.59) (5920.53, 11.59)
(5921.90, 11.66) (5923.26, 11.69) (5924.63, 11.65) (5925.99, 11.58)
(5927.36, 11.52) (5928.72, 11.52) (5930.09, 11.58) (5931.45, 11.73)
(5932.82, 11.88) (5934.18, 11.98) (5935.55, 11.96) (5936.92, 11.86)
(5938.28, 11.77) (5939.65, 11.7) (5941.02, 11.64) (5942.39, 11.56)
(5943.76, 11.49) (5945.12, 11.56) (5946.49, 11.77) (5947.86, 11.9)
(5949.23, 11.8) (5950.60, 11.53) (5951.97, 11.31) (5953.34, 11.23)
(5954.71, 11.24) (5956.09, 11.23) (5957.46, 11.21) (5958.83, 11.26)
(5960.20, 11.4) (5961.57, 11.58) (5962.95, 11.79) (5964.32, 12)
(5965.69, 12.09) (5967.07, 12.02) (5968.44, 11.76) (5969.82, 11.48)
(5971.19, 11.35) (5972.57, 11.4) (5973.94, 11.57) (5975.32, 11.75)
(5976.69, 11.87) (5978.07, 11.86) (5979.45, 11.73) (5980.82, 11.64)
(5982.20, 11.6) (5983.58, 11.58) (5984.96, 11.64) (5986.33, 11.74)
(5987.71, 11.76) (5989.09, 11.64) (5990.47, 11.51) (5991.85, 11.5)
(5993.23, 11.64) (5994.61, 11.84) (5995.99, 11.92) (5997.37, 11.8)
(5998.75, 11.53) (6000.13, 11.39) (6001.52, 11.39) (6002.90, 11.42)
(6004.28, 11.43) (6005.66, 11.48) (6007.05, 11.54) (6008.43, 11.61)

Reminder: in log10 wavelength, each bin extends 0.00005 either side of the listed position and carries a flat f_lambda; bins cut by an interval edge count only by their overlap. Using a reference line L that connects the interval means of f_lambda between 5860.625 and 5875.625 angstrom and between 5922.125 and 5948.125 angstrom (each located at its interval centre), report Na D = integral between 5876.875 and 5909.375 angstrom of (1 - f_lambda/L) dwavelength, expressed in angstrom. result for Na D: 1.42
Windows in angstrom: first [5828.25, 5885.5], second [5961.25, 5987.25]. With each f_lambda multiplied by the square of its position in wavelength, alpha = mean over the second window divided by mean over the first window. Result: 1.02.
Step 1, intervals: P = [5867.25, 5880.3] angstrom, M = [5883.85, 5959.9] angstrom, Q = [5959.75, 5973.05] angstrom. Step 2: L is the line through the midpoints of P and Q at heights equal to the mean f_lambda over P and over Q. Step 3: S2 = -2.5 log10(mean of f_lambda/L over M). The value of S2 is 0.04 mag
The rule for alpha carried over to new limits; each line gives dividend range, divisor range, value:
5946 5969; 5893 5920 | 1.01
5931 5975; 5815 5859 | 1.01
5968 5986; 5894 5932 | 1.02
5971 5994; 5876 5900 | 1.06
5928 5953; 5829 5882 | 1.01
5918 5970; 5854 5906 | 1.02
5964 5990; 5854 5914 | 1.03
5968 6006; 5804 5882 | 1.01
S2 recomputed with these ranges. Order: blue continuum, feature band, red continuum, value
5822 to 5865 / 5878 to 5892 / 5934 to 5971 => 0.05 mag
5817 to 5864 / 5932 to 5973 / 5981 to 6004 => 0.01 mag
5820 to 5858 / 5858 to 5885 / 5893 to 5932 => -0.02 mag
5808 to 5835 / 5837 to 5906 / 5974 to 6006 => 0.04 mag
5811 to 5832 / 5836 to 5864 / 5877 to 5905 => 0.02 mag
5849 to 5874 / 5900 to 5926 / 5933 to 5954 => -0.01 mag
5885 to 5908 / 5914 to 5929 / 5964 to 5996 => -0.02 mag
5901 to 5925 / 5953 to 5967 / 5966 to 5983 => 0.02 mag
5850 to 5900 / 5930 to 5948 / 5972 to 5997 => -0.01 mag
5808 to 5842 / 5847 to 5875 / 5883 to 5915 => 0.01 mag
